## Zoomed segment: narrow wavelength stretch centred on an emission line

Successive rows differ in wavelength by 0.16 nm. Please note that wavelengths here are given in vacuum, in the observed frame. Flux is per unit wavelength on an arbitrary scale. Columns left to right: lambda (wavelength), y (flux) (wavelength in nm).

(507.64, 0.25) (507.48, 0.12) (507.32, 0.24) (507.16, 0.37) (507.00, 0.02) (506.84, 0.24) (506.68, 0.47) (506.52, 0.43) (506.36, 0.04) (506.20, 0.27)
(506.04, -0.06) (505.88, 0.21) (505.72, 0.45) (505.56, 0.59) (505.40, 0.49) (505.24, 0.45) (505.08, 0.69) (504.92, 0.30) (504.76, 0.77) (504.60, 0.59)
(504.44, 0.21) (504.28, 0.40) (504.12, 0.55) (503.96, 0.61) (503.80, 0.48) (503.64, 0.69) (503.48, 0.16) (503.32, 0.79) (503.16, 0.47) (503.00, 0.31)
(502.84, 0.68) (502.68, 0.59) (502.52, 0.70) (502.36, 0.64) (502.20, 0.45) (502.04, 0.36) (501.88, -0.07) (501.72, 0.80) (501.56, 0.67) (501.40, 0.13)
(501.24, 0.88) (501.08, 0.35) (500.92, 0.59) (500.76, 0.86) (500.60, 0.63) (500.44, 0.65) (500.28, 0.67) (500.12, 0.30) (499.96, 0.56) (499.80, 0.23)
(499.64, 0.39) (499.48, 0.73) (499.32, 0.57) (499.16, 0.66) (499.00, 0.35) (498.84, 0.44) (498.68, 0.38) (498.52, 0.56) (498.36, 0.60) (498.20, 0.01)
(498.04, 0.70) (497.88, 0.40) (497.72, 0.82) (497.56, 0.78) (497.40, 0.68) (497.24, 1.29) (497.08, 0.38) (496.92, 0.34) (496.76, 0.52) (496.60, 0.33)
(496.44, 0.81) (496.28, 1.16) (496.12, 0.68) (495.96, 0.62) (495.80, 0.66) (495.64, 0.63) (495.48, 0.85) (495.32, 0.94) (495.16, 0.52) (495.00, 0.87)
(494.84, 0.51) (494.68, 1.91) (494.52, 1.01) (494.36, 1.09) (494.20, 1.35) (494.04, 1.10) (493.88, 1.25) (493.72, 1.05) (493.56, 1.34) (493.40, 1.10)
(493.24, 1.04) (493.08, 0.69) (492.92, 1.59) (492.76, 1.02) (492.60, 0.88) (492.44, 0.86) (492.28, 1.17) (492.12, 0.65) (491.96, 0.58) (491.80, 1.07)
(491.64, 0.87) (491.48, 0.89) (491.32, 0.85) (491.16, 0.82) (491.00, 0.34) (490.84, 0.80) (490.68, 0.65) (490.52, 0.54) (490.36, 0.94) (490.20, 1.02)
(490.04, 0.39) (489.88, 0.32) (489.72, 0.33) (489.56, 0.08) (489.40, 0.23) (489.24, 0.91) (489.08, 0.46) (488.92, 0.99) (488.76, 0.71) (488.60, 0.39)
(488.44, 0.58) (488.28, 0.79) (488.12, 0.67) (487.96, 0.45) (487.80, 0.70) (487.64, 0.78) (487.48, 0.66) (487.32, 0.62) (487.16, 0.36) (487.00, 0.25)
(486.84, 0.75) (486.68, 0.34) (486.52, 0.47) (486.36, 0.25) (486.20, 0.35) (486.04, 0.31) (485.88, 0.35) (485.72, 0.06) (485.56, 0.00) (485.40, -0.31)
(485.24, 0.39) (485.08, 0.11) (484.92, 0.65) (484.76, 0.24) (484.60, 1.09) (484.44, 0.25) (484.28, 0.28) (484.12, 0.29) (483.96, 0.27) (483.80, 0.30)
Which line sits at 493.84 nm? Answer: C IV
